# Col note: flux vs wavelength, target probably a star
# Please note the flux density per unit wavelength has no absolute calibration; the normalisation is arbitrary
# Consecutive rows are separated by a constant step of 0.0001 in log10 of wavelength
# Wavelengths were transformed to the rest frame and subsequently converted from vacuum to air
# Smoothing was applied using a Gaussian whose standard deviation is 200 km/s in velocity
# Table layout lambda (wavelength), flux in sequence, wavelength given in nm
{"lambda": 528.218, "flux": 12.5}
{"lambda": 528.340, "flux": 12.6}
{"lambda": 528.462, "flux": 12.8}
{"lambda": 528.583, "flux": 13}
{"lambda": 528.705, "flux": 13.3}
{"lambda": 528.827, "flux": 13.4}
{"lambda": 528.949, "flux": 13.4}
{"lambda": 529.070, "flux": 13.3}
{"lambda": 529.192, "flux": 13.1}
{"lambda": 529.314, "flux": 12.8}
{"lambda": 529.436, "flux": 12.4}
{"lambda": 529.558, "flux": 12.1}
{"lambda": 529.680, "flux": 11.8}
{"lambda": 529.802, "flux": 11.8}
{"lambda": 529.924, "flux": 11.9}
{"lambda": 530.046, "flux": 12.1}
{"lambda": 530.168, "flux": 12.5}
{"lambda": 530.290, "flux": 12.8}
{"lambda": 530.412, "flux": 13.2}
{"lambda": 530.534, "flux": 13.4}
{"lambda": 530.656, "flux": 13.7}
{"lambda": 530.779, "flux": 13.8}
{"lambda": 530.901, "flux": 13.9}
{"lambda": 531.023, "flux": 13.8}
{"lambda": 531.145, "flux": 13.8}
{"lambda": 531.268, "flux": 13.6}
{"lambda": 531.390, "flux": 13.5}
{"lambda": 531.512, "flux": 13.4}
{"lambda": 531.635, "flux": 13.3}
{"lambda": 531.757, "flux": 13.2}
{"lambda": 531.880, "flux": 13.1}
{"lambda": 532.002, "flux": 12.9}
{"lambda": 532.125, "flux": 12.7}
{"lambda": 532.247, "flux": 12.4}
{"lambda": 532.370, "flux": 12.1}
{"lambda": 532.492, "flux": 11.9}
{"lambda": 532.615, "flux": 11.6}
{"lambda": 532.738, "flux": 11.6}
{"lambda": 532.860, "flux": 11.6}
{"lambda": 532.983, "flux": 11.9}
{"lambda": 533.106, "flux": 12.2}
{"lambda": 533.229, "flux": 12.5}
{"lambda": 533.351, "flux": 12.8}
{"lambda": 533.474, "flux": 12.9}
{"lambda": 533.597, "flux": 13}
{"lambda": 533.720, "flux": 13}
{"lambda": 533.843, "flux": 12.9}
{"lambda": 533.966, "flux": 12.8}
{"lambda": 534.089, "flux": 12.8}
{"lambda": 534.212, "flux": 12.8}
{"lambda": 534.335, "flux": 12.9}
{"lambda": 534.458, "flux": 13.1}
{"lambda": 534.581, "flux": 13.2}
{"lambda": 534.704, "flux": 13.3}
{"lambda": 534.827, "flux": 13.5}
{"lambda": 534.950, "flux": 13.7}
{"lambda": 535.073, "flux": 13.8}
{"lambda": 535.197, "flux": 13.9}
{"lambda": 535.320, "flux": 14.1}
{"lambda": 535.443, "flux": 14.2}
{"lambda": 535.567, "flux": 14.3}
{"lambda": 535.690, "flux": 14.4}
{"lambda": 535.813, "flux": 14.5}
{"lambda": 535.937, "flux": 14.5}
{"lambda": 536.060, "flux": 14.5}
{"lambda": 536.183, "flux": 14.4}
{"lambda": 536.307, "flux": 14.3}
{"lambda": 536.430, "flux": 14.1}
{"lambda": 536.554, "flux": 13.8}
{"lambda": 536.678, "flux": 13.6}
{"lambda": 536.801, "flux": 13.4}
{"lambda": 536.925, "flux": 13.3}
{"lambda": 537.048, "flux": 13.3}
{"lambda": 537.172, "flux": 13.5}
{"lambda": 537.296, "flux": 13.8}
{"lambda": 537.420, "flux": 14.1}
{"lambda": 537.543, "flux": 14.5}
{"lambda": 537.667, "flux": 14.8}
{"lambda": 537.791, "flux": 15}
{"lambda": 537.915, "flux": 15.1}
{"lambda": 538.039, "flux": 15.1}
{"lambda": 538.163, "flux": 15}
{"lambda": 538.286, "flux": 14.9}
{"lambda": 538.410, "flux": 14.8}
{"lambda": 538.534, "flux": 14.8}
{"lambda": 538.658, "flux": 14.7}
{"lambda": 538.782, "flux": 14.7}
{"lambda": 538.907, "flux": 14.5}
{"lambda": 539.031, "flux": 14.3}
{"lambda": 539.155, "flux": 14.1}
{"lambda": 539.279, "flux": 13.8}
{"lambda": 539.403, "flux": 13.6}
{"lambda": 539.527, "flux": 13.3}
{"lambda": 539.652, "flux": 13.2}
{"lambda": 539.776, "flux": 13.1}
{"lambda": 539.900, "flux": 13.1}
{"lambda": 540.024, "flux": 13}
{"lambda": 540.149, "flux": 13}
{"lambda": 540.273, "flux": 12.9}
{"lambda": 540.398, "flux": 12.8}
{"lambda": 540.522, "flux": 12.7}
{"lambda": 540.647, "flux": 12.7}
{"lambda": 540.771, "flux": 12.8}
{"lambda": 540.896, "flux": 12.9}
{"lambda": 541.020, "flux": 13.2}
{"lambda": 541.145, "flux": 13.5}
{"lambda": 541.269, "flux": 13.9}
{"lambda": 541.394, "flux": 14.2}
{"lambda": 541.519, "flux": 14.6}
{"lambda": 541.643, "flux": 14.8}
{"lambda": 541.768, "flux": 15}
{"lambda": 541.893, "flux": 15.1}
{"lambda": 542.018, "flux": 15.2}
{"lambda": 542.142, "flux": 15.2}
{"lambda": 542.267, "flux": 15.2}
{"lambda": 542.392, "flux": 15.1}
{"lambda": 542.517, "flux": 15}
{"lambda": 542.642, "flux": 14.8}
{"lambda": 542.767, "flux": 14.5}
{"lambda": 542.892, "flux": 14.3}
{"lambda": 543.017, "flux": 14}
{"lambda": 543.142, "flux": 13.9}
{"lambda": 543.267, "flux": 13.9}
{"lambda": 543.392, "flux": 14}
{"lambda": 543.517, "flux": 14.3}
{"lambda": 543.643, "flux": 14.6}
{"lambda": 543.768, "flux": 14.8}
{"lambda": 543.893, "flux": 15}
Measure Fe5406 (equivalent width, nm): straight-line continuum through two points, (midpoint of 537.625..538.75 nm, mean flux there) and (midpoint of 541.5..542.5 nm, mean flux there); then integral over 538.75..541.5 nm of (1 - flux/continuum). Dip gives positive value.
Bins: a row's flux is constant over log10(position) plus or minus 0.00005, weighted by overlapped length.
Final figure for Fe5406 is 0.29 nm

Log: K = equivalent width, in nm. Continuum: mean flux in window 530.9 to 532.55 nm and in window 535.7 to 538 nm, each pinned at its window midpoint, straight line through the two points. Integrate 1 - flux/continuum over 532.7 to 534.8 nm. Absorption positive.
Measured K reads 0.13 nm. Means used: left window 13.1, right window 14.2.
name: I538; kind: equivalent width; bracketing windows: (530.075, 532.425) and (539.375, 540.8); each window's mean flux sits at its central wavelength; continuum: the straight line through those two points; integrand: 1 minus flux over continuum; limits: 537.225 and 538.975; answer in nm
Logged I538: -0.22 nm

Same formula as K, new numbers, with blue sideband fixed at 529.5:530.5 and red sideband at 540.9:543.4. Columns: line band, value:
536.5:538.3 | -0.08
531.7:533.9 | 0.06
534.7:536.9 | -0.11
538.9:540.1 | 0.04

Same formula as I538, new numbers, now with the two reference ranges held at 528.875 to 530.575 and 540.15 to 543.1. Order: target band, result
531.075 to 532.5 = -0.019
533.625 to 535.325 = -0.005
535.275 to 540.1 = -0.193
